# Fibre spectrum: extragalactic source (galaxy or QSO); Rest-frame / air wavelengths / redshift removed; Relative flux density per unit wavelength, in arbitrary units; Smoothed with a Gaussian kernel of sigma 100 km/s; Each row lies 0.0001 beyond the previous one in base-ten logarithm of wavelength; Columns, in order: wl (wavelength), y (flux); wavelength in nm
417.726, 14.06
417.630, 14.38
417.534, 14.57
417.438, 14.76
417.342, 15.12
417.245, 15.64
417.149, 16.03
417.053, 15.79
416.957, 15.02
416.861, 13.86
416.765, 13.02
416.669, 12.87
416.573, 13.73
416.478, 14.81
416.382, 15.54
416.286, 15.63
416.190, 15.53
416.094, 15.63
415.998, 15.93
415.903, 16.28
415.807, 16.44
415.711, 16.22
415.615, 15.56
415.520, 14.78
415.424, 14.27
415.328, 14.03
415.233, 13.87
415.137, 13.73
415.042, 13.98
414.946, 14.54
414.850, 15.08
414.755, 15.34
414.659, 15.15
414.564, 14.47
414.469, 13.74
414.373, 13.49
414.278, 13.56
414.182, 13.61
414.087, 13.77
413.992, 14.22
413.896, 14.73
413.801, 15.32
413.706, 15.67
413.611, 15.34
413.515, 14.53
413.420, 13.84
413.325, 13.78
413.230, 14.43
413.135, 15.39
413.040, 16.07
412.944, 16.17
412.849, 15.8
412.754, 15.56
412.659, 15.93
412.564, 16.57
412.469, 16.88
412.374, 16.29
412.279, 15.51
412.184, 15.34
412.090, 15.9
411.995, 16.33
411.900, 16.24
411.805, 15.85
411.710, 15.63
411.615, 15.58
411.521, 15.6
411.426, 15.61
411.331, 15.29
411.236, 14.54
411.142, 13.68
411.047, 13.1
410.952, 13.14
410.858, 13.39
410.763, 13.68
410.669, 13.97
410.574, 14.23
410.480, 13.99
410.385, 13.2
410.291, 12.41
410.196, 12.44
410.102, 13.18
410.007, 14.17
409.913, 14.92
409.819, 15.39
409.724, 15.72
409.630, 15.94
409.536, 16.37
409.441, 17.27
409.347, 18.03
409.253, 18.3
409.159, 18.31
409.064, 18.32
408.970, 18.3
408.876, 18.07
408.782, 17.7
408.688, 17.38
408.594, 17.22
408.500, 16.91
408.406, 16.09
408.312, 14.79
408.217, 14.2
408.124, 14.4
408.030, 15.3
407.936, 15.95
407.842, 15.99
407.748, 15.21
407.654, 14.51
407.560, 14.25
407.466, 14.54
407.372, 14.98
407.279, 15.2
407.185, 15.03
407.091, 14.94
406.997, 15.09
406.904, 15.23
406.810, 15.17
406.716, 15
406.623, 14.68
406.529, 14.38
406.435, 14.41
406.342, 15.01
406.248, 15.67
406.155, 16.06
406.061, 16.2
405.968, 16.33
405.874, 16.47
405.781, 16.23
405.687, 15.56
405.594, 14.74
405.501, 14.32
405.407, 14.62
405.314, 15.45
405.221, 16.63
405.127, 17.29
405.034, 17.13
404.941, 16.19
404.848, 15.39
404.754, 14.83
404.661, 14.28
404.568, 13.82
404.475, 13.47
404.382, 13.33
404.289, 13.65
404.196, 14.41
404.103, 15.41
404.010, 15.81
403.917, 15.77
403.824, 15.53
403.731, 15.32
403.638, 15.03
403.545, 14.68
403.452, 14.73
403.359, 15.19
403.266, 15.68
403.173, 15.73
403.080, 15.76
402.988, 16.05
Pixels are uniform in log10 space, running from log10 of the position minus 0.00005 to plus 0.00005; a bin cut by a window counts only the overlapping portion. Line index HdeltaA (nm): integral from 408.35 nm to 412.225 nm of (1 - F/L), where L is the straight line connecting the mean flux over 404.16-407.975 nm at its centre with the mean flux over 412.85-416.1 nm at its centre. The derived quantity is -0.14 nm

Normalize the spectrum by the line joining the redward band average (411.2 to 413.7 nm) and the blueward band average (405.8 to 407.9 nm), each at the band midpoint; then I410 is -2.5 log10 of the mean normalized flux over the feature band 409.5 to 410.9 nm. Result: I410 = 0.09 mag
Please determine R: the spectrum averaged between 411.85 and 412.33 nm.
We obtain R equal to 15.9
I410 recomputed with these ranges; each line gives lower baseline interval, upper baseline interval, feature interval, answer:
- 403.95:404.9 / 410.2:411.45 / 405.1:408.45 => -0.077 mag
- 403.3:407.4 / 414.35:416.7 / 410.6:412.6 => -0.010 mag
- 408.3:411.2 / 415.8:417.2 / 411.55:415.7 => 0.014 mag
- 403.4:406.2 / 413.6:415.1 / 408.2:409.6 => -0.152 mag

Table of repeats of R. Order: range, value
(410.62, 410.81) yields 13.8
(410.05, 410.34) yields 12.7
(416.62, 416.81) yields 12.9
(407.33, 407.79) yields 14.7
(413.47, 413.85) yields 15.2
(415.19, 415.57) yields 14.3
